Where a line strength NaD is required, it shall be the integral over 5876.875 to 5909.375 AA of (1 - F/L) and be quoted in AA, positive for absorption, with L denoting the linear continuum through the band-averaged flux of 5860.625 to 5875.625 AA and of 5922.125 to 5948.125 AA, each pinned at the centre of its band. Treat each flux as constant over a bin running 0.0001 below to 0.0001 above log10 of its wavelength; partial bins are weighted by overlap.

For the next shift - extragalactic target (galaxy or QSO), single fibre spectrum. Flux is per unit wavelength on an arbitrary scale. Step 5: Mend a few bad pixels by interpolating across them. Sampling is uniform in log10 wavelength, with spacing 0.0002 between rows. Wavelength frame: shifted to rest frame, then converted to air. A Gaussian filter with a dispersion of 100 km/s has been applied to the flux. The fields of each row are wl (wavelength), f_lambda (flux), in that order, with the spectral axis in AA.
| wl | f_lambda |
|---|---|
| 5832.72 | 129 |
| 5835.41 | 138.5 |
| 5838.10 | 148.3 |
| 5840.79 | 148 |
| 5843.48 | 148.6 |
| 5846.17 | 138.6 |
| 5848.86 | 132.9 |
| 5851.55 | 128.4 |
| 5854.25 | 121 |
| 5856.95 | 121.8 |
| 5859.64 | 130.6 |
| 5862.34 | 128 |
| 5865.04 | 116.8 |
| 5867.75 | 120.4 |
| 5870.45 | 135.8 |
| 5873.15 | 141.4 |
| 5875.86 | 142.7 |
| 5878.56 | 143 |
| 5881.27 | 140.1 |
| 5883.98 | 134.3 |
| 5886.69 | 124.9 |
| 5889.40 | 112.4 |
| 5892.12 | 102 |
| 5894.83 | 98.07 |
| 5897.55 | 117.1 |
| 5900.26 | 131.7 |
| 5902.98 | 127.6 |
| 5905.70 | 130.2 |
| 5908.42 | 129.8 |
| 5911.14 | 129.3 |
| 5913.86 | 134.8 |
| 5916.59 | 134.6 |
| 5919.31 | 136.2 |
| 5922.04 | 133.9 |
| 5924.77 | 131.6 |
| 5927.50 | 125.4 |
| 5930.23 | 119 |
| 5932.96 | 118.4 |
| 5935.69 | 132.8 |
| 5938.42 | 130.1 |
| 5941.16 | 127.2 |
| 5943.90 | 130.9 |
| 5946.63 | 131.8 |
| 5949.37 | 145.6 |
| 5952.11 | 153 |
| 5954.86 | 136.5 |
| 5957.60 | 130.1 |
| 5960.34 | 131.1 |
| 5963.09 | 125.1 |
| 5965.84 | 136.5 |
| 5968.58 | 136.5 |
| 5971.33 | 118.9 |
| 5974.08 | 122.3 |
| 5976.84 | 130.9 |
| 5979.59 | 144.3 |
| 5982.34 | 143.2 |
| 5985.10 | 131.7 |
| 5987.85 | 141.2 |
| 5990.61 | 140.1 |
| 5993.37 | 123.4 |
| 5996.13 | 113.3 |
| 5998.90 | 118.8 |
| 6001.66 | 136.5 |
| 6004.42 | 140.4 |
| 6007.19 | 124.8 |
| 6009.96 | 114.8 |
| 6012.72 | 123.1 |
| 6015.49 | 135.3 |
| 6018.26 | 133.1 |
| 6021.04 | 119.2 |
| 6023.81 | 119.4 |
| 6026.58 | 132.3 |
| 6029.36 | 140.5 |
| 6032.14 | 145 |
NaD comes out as 1.15 AA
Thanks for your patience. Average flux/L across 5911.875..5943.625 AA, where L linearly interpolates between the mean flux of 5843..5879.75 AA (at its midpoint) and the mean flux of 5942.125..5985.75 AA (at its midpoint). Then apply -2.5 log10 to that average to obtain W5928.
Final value 0.03 mag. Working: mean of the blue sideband 132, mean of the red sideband 134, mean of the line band 129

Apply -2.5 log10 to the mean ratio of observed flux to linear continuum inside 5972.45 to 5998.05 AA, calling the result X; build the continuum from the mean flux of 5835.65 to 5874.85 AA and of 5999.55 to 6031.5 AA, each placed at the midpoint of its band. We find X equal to -0.016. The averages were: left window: 133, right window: 129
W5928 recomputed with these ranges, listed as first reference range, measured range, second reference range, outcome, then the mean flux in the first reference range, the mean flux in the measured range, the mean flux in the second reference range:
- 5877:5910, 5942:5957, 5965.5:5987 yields -0.07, 124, 139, 133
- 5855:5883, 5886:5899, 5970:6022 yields 0.19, 132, 110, 129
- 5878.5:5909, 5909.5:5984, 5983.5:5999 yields -0.05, 123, 132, 129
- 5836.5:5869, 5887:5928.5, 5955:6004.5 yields 0.06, 132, 125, 131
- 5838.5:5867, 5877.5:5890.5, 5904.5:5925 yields 0.01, 132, 131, 133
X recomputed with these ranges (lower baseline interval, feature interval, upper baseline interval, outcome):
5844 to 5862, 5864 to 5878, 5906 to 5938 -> -0.02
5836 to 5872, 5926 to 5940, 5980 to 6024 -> 0.05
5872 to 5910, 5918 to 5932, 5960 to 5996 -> 0.00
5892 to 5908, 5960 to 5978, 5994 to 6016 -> -0.04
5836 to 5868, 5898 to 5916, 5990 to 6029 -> 0.00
